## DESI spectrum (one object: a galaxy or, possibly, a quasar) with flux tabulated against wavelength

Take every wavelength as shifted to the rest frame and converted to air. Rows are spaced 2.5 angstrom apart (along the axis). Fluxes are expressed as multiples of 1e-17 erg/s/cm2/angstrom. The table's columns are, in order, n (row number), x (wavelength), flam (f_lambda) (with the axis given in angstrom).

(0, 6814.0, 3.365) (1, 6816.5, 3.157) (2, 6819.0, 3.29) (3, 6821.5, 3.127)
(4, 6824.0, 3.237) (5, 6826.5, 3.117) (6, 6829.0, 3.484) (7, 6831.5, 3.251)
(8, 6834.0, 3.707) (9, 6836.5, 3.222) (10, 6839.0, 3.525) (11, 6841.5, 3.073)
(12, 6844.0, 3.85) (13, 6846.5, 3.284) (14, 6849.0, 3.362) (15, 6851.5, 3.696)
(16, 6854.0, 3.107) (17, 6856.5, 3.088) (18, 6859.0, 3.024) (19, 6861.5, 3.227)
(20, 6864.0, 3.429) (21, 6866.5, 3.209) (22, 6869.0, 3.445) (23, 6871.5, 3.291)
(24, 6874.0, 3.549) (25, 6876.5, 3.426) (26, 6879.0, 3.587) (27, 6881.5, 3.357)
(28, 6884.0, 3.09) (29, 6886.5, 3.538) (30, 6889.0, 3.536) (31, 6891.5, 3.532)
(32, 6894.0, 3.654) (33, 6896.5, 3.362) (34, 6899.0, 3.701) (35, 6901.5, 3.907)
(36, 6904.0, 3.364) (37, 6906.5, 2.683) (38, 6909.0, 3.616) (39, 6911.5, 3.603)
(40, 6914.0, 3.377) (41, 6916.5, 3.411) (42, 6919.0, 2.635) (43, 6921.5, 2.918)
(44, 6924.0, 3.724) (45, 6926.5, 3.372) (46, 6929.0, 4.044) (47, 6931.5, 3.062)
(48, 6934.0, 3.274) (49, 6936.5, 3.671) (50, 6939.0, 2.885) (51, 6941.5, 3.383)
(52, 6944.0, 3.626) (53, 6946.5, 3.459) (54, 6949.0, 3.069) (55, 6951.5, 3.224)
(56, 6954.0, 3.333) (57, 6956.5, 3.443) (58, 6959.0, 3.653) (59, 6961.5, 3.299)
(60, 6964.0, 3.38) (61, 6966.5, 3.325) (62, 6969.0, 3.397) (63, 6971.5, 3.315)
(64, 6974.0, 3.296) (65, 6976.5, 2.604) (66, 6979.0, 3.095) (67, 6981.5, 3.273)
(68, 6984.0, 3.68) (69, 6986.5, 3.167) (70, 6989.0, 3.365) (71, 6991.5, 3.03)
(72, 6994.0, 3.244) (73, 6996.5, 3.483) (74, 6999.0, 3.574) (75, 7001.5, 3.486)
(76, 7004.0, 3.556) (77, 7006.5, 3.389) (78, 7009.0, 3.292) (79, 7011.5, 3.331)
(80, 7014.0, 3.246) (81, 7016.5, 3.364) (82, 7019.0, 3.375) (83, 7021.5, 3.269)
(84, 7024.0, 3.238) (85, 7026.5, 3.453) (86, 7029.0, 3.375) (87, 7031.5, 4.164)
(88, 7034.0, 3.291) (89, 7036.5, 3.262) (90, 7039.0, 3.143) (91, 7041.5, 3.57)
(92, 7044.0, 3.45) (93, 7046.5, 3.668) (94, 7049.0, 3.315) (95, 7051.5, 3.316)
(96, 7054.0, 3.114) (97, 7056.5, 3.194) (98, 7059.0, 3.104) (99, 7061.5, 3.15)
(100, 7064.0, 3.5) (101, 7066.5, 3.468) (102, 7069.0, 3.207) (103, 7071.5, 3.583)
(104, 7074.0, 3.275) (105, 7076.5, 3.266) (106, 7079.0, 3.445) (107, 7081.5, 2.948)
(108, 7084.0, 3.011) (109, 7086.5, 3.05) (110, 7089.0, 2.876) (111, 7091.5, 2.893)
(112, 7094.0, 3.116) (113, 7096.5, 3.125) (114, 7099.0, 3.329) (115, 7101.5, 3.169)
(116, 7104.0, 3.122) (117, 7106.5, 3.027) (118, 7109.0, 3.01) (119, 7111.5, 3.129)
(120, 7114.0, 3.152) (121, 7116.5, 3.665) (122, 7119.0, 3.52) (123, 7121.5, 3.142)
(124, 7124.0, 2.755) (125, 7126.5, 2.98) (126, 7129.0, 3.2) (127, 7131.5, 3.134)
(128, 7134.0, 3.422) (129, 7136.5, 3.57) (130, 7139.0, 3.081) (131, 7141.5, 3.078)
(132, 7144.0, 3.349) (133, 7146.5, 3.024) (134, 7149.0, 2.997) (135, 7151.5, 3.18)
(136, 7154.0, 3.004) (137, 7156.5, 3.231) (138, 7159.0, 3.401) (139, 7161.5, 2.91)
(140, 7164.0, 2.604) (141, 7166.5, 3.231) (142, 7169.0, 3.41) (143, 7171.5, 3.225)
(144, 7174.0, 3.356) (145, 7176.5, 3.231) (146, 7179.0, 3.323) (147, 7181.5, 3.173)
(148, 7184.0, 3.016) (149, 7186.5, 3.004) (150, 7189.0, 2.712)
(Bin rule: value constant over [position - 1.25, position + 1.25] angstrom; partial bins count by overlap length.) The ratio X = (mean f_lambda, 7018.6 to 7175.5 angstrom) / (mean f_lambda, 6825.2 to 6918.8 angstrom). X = 1.0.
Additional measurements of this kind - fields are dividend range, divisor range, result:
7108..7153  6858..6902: 0.93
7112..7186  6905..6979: 0.96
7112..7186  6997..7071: 0.94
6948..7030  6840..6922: 0.99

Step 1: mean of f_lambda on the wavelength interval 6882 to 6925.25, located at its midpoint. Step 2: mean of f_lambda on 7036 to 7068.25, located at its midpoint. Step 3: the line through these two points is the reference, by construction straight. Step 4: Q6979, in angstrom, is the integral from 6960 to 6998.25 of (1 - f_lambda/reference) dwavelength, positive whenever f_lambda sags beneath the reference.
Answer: 1.0 angstrom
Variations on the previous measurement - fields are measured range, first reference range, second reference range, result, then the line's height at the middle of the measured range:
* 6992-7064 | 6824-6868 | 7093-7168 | -3.4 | 3.22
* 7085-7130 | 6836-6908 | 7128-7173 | 1.1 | 3.2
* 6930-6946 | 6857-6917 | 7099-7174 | 0.1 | 3.36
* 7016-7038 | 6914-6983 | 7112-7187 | -1.1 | 3.26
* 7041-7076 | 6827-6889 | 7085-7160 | -1.5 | 3.21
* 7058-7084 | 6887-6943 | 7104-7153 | -0.4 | 3.24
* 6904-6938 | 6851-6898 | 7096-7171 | 0.0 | 3.34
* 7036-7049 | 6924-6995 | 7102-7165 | -0.7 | 3.24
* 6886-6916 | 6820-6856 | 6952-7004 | -1.3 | 3.34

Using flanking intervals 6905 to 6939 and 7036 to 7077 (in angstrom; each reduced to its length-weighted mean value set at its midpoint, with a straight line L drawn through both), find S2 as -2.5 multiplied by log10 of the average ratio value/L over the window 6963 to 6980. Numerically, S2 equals 0.04 mag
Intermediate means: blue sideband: 3.32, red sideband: 3.33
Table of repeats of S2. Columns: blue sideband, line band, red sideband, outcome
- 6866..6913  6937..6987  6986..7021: 0.03 mag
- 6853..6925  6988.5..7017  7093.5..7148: -0.03 mag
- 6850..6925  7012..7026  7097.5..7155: -0.02 mag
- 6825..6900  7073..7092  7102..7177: 0.04 mag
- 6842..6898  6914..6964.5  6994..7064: 0.01 mag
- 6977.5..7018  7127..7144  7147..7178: -0.02 mag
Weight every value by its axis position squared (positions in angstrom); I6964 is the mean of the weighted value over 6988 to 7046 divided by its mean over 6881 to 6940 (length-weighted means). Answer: 1.03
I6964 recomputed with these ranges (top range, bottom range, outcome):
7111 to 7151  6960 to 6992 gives 1.03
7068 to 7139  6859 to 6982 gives 1.00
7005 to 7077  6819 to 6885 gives 1.06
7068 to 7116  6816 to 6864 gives 1.02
